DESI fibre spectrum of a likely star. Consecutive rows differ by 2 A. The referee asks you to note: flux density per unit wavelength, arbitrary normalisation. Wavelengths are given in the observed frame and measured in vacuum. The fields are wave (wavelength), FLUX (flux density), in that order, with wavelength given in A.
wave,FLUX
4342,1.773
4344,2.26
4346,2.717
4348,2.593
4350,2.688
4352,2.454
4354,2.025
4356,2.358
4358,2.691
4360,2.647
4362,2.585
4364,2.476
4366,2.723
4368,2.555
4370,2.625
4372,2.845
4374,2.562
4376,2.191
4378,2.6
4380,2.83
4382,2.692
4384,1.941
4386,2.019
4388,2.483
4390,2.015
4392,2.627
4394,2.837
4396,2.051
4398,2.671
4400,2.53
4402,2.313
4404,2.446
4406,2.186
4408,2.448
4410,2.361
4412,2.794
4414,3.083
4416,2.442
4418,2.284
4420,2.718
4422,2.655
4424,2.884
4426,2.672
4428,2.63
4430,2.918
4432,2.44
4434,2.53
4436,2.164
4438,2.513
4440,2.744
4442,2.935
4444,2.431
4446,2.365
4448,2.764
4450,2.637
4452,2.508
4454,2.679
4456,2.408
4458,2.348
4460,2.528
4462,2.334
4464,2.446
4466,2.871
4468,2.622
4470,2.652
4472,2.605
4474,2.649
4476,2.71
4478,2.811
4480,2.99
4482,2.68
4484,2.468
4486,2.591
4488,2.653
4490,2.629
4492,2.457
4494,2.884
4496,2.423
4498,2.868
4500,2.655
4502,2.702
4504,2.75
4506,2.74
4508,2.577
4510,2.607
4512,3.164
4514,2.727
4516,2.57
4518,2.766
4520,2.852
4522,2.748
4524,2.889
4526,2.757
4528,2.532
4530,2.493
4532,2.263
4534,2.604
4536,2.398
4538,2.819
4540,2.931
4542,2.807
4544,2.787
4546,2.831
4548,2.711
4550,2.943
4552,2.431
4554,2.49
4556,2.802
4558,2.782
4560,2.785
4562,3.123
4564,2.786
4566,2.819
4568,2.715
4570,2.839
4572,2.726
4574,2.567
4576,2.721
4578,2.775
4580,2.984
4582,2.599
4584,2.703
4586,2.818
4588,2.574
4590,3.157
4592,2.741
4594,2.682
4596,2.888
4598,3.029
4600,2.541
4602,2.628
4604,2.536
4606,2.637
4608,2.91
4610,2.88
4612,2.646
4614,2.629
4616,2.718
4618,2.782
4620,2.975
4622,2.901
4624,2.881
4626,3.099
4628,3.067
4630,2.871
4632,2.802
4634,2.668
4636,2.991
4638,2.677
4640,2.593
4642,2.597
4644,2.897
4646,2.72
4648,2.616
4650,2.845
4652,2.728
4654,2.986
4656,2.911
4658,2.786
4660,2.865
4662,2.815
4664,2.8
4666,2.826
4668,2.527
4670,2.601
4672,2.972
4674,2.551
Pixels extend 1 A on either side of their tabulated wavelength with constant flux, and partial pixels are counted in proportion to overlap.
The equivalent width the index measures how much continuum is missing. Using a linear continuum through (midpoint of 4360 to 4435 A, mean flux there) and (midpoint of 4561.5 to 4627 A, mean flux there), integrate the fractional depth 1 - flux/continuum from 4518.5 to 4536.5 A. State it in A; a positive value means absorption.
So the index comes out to 0.5 A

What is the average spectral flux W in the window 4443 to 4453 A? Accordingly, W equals 2.54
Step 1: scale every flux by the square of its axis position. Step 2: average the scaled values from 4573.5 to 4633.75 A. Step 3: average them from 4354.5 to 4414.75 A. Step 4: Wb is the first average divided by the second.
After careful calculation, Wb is 1.23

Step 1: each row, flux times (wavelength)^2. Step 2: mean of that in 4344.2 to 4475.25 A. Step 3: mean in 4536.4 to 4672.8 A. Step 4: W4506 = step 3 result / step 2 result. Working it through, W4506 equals 1.20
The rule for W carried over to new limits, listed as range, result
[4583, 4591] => 2.81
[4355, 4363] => 2.57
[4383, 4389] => 2.15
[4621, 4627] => 2.96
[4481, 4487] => 2.58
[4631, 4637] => 2.82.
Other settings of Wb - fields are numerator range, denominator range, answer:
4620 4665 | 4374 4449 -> 1.24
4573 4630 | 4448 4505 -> 1.12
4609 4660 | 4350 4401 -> 1.27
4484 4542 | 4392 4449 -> 1.09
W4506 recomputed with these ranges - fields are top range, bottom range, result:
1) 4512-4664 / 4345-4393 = 1.22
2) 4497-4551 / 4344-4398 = 1.17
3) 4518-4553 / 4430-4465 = 1.11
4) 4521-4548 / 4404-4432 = 1.08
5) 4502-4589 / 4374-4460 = 1.15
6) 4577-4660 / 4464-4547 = 1.09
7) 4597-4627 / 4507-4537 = 1.09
